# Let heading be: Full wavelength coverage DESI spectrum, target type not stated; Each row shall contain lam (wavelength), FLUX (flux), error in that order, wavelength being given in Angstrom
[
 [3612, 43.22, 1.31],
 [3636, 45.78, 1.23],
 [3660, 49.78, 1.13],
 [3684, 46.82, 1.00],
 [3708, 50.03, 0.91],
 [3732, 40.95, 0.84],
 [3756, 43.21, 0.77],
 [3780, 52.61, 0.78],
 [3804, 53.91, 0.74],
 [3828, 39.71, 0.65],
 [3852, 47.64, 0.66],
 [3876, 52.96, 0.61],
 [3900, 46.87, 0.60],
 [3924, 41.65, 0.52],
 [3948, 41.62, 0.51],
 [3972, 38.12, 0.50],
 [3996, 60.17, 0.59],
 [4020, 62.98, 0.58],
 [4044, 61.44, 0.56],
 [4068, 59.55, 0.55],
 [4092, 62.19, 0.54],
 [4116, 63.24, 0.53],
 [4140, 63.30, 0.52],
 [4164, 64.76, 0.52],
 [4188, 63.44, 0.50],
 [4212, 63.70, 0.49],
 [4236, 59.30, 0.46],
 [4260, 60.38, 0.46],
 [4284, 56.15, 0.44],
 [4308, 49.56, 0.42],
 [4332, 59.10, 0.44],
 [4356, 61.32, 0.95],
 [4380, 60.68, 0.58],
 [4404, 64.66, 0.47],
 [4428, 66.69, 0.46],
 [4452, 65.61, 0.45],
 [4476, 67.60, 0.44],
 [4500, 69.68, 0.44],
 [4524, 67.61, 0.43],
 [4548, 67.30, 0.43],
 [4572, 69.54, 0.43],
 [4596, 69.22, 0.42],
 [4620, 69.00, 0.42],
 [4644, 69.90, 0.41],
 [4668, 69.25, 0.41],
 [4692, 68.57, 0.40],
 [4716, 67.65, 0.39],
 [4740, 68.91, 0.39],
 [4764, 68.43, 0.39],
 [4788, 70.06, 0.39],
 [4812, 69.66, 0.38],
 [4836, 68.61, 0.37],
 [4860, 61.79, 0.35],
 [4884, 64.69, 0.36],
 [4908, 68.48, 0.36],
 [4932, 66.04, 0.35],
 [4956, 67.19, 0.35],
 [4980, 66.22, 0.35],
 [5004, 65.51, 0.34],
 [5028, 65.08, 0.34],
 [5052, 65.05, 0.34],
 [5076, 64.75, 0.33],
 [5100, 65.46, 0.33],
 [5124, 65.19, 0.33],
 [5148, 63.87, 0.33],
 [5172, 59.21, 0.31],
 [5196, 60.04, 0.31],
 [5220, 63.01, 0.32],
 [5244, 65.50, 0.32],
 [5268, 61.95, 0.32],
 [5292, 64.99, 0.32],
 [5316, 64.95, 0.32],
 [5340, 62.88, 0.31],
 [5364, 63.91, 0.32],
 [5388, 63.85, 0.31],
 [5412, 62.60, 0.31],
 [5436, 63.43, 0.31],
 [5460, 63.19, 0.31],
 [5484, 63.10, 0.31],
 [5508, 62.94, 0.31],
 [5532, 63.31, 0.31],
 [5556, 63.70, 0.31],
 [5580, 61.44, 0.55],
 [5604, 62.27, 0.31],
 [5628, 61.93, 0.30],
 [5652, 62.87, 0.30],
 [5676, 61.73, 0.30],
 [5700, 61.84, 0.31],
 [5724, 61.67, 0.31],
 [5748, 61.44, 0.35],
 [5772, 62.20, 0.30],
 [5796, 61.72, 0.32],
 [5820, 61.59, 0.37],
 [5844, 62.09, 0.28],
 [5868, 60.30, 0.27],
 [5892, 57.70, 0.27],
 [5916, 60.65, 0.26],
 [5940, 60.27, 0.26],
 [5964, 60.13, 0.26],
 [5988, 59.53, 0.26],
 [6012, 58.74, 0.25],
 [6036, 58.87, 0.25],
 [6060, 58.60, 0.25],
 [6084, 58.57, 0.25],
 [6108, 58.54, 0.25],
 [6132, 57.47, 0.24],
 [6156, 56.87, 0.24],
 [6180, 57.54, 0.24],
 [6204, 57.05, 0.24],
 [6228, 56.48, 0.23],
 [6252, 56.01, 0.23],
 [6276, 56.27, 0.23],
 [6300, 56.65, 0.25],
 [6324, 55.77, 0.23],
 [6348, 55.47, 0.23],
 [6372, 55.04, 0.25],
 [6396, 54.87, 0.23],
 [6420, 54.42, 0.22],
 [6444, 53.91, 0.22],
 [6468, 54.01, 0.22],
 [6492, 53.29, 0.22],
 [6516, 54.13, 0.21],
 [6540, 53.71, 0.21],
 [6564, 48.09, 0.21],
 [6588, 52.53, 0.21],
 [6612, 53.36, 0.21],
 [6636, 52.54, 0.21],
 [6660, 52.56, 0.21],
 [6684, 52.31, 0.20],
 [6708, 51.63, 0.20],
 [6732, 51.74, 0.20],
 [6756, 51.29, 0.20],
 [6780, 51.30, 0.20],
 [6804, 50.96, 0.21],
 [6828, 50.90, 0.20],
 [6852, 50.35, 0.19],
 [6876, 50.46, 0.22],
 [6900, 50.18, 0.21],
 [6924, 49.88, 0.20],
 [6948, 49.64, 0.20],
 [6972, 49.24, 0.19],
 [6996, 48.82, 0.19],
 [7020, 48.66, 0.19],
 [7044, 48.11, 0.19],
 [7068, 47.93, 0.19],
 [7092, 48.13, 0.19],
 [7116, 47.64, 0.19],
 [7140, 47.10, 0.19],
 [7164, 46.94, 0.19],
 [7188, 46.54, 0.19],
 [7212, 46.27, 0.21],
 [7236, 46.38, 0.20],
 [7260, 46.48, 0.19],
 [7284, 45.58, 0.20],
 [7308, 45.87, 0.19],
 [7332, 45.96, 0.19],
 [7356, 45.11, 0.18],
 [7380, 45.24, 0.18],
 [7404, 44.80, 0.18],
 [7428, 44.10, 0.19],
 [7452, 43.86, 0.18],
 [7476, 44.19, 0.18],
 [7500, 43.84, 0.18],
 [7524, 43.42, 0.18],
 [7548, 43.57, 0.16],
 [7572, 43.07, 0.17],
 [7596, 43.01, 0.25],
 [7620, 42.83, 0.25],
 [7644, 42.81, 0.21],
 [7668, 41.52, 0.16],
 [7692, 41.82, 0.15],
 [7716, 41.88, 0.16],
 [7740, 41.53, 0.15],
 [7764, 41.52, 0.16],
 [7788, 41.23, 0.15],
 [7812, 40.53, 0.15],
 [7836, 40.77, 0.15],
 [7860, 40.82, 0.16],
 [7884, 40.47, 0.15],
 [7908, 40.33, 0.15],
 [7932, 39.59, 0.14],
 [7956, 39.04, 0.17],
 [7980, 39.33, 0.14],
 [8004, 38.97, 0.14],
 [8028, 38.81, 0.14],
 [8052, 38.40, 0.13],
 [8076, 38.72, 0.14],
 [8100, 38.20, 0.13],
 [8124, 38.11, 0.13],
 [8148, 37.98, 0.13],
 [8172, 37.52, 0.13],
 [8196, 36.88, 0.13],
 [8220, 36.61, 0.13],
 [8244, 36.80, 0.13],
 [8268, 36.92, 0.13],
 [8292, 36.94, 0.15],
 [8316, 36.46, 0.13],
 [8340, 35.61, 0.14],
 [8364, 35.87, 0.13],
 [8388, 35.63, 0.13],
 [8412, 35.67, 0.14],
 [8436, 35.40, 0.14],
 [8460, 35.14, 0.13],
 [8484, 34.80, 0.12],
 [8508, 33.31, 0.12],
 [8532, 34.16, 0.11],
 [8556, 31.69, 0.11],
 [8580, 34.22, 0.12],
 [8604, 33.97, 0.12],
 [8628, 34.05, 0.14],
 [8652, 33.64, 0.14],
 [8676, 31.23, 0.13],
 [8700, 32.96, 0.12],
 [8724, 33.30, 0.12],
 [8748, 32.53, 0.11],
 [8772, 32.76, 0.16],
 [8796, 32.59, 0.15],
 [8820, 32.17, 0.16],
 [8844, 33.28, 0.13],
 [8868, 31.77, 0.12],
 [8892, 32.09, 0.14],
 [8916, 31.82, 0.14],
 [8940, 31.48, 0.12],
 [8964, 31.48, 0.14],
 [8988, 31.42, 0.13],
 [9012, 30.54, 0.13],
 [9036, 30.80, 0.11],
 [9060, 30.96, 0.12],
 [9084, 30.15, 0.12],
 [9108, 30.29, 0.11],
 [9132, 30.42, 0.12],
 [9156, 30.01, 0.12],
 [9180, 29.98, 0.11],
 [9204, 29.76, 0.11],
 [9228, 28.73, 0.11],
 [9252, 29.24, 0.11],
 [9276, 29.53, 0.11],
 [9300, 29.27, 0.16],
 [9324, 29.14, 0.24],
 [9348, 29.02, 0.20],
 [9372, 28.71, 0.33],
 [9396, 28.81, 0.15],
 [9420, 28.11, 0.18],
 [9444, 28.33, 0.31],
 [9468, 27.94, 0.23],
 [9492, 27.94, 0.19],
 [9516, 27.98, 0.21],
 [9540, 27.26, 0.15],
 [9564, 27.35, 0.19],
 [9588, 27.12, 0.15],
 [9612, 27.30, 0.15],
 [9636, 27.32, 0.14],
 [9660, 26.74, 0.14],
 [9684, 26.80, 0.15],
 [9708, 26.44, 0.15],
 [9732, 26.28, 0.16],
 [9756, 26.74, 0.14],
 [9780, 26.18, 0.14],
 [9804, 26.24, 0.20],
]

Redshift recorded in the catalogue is 0.000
